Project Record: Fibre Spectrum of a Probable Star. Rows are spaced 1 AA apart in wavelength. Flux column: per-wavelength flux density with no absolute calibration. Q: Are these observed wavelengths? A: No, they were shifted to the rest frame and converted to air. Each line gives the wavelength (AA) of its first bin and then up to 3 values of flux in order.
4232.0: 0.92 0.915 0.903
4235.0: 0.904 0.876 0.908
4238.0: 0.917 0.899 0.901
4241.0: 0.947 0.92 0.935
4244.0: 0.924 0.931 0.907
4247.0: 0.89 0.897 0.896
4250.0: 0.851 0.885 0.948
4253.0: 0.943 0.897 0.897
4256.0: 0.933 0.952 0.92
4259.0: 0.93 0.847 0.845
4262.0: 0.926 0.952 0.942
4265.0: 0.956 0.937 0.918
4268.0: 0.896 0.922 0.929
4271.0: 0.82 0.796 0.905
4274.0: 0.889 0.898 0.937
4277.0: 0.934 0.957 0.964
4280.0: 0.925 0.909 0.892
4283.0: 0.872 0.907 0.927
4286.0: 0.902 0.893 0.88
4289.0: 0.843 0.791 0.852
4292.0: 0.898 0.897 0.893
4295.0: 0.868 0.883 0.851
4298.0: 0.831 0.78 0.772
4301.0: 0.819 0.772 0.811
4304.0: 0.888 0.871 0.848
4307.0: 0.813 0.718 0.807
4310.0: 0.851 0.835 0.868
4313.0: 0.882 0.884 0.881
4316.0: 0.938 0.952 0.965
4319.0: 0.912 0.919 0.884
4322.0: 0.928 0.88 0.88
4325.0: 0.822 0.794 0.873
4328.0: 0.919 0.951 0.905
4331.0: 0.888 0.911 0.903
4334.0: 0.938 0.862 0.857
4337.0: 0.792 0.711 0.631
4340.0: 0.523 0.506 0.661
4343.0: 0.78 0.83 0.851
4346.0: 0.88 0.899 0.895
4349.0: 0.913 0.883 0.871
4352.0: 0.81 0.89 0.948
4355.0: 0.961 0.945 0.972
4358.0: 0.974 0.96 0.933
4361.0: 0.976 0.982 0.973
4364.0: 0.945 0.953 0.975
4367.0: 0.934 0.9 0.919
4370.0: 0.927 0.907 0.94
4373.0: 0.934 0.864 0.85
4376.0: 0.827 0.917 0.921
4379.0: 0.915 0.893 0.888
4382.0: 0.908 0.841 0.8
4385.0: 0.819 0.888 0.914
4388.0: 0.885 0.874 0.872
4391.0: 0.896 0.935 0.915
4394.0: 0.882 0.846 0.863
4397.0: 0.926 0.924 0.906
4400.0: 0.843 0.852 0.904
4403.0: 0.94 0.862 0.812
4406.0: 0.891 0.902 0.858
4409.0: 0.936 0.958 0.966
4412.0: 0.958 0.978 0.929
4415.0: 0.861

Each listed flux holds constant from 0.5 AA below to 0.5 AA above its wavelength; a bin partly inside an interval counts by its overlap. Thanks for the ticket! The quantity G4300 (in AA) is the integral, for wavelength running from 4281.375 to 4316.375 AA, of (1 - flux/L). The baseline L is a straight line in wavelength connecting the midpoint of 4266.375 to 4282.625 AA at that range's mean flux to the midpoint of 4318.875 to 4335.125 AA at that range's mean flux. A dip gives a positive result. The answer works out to 1.7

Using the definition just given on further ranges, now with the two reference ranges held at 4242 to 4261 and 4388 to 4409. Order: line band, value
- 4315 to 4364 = 1.3 AA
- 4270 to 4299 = 0.6 AA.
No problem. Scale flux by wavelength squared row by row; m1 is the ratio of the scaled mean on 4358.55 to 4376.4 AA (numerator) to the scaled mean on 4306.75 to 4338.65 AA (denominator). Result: 1.09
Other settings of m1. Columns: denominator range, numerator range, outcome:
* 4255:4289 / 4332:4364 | 0.98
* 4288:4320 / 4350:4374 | 1.12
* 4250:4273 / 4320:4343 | 0.93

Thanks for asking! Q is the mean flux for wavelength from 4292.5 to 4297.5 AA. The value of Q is 0.878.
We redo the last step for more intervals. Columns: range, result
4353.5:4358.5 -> 0.96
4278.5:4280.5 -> 0.945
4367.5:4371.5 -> 0.913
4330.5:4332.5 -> 0.899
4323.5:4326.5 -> 0.832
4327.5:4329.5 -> 0.935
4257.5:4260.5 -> 0.899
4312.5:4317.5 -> 0.907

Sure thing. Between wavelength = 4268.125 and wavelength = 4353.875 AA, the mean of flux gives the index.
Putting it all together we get 0.859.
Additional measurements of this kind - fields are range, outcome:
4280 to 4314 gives 0.854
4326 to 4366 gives 0.868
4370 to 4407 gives 0.886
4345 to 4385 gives 0.911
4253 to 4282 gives 0.912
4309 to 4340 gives 0.867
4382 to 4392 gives 0.871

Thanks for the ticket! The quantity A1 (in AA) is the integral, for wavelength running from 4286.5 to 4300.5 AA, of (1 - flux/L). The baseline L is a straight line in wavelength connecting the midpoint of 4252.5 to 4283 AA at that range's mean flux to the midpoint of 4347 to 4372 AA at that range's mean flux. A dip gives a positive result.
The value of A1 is 1.0 AA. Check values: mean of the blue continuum 0.912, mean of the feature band 0.852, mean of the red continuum 0.931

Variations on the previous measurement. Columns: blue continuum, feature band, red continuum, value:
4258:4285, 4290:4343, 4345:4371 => 4.5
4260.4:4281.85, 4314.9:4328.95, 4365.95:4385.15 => 0.1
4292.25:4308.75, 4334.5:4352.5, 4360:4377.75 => 2.1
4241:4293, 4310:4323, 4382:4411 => -0.1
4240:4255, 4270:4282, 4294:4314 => -0.4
